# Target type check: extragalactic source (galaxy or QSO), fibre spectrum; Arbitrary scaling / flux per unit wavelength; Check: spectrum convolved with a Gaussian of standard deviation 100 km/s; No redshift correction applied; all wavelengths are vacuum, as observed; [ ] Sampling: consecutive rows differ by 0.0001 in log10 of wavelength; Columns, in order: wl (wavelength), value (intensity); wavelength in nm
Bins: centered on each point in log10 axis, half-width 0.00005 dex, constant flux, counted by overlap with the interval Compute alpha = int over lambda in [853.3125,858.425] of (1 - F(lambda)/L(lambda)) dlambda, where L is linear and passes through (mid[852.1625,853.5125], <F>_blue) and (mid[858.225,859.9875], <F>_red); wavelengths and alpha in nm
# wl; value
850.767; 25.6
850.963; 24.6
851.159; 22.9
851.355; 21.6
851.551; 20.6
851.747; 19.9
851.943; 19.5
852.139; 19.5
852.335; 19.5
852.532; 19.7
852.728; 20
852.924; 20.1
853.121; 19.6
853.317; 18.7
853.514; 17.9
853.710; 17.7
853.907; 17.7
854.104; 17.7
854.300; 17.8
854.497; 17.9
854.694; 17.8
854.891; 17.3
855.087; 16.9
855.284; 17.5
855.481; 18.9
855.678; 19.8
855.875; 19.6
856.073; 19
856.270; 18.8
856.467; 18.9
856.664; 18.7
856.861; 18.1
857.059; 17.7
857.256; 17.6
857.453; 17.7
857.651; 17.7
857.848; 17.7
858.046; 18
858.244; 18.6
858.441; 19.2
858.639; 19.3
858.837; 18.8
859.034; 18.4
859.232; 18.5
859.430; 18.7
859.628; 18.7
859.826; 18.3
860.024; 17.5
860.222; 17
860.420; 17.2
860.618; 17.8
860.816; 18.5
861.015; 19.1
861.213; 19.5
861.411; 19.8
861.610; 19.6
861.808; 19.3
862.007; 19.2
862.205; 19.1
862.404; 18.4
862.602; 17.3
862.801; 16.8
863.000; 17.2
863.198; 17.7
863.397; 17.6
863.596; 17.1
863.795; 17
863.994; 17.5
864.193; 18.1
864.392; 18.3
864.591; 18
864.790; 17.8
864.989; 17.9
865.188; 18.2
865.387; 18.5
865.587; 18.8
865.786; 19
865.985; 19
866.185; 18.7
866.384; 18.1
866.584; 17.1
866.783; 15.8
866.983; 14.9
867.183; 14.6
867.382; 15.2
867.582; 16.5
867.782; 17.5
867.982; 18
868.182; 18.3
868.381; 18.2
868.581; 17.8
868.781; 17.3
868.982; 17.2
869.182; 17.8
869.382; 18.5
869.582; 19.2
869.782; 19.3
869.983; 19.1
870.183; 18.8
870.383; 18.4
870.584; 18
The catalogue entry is 0.251 nm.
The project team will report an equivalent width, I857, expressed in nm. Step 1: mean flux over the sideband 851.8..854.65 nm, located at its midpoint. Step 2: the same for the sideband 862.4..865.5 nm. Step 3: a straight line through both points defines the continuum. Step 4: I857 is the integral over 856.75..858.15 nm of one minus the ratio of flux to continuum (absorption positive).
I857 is 0.04 nm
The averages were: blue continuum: 18.8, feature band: 17.8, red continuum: 17.7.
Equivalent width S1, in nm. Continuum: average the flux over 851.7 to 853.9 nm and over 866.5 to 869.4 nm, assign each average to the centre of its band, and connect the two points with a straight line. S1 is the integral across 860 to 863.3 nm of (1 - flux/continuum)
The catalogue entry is -0.08 nm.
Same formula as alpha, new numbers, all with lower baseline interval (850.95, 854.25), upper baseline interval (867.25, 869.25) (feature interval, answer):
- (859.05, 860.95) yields 0.053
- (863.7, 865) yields 0.009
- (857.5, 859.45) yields 0.035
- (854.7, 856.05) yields 0.065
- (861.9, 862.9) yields 0.002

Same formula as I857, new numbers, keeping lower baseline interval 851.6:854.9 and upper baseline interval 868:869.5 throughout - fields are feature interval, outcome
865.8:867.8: 0.13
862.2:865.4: 0.08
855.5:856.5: -0.03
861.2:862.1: -0.06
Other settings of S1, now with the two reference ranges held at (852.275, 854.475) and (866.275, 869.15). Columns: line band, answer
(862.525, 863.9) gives 0.02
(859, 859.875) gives -0.03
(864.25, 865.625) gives -0.07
